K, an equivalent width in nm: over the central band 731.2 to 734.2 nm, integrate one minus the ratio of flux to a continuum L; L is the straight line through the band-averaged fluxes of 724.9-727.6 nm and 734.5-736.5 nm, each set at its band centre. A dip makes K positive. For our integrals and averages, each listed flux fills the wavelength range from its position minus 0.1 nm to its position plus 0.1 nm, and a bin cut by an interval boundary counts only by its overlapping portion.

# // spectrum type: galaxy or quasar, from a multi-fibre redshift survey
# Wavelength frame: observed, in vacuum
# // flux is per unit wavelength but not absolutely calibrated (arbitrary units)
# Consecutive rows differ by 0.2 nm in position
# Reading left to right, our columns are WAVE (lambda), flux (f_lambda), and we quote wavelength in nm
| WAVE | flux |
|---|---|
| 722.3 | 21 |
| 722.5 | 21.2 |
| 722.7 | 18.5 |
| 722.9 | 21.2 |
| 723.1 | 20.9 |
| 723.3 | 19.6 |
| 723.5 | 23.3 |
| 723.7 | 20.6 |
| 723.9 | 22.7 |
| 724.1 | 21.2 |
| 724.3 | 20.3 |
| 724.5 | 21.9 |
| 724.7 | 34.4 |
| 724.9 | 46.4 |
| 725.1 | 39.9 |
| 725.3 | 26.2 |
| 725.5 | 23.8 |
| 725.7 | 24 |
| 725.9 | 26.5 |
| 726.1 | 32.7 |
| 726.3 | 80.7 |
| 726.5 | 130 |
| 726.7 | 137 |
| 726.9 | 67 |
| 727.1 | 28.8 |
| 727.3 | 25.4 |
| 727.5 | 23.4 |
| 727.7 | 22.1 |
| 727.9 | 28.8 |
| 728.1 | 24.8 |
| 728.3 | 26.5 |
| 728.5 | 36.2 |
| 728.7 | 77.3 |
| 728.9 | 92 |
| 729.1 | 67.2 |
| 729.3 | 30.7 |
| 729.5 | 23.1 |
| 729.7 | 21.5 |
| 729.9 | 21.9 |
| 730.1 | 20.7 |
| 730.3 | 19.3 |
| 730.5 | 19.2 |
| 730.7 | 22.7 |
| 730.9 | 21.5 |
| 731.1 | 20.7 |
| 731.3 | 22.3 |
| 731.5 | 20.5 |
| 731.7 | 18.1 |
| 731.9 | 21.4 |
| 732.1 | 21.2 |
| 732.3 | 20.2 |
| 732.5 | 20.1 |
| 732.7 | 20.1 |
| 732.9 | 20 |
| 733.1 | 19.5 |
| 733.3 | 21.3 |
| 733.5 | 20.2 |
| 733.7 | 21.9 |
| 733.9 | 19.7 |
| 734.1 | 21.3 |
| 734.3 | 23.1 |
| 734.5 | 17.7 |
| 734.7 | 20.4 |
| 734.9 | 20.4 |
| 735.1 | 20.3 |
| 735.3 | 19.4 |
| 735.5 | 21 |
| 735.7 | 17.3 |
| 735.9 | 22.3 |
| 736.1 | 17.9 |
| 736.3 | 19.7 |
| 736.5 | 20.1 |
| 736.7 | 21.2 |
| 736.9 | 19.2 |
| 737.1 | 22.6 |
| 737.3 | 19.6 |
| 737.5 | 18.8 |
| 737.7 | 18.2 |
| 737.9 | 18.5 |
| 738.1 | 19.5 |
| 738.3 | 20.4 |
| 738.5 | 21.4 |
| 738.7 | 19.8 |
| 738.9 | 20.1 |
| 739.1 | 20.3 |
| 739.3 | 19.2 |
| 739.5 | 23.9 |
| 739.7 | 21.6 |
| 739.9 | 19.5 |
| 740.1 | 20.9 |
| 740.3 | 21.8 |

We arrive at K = 0.87 nm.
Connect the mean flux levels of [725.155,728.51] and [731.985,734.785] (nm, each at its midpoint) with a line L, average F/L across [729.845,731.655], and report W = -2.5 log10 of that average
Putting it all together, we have 0.40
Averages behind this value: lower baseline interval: 45.1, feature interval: 20.9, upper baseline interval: 20.5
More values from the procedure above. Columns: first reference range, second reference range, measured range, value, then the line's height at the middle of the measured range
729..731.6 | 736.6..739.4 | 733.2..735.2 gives 0.102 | 22.7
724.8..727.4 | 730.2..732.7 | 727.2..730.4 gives 0.033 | 36.6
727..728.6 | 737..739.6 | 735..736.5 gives 0.110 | 21.8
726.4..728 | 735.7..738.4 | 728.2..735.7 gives 0.462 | 39.5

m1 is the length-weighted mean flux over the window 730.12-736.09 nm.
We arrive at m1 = 20.4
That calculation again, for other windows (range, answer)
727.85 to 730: 41.2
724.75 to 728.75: 45.8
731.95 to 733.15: 20.3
